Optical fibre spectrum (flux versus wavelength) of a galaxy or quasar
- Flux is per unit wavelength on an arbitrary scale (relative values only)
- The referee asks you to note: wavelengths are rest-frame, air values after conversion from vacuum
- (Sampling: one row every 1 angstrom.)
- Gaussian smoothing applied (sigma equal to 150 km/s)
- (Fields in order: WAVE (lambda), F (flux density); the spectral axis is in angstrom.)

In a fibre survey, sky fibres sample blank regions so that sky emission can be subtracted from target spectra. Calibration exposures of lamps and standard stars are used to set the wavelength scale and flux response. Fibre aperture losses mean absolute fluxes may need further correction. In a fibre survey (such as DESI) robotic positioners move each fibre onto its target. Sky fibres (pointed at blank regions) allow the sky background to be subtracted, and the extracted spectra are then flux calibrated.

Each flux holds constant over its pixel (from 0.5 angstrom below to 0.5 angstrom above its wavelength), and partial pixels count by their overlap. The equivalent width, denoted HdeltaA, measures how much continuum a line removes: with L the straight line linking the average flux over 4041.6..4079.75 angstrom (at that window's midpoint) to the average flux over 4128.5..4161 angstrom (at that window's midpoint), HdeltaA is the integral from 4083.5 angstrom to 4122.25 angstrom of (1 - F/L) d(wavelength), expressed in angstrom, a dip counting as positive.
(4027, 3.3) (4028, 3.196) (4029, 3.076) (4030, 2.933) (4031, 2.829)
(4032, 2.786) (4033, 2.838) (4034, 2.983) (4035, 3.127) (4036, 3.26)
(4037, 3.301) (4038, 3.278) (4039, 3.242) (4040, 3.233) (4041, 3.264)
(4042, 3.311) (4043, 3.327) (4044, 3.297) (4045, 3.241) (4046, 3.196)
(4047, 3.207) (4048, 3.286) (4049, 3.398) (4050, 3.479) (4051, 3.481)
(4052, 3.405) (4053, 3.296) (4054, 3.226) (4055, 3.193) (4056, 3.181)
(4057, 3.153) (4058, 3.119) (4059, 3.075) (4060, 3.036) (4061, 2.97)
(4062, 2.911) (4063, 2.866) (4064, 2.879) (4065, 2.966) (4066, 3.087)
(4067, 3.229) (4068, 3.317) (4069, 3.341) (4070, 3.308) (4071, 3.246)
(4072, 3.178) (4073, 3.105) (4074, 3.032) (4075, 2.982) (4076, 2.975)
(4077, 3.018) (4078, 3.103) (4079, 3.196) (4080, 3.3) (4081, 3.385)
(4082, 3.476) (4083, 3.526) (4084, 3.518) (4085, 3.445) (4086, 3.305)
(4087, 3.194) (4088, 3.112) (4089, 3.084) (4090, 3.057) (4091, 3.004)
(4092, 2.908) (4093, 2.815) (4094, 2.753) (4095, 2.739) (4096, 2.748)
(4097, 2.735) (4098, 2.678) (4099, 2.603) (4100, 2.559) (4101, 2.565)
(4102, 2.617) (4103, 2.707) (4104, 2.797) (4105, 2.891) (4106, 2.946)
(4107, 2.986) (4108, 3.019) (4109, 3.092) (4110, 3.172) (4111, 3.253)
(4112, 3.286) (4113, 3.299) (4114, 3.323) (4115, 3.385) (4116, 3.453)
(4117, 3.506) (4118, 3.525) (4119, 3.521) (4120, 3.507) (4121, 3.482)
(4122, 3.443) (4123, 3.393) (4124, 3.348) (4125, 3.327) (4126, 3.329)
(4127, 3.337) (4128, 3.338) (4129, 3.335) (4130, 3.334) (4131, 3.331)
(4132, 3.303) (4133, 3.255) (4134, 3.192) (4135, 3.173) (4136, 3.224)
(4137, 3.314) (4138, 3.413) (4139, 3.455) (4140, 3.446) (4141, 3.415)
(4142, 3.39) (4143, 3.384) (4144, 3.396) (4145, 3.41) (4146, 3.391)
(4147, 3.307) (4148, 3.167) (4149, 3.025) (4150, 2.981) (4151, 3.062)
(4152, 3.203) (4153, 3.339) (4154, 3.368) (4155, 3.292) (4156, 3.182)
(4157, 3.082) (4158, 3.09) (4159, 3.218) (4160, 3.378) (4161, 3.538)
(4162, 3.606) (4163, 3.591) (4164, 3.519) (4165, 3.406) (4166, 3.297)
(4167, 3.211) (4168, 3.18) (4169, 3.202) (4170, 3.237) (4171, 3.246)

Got 1.8 angstrom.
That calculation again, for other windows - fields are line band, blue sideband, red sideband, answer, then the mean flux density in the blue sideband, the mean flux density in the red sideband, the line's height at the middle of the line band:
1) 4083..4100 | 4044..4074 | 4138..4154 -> 1.3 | 3.18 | 3.3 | 3.23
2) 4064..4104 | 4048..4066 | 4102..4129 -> 1.9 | 3.16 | 3.25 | 3.2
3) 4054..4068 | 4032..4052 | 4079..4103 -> 0.4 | 3.24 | 3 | 3.15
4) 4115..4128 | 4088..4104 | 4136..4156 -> -1.6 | 2.78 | 3.3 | 3.05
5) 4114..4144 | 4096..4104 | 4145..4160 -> -4.2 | 2.65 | 3.21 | 2.96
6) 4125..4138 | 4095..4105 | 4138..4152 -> -0.8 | 2.68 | 3.3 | 3.11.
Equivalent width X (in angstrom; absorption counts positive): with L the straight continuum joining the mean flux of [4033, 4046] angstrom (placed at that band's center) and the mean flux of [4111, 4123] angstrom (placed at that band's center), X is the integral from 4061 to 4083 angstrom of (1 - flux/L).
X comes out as 1.1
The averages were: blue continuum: 3.22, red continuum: 3.42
